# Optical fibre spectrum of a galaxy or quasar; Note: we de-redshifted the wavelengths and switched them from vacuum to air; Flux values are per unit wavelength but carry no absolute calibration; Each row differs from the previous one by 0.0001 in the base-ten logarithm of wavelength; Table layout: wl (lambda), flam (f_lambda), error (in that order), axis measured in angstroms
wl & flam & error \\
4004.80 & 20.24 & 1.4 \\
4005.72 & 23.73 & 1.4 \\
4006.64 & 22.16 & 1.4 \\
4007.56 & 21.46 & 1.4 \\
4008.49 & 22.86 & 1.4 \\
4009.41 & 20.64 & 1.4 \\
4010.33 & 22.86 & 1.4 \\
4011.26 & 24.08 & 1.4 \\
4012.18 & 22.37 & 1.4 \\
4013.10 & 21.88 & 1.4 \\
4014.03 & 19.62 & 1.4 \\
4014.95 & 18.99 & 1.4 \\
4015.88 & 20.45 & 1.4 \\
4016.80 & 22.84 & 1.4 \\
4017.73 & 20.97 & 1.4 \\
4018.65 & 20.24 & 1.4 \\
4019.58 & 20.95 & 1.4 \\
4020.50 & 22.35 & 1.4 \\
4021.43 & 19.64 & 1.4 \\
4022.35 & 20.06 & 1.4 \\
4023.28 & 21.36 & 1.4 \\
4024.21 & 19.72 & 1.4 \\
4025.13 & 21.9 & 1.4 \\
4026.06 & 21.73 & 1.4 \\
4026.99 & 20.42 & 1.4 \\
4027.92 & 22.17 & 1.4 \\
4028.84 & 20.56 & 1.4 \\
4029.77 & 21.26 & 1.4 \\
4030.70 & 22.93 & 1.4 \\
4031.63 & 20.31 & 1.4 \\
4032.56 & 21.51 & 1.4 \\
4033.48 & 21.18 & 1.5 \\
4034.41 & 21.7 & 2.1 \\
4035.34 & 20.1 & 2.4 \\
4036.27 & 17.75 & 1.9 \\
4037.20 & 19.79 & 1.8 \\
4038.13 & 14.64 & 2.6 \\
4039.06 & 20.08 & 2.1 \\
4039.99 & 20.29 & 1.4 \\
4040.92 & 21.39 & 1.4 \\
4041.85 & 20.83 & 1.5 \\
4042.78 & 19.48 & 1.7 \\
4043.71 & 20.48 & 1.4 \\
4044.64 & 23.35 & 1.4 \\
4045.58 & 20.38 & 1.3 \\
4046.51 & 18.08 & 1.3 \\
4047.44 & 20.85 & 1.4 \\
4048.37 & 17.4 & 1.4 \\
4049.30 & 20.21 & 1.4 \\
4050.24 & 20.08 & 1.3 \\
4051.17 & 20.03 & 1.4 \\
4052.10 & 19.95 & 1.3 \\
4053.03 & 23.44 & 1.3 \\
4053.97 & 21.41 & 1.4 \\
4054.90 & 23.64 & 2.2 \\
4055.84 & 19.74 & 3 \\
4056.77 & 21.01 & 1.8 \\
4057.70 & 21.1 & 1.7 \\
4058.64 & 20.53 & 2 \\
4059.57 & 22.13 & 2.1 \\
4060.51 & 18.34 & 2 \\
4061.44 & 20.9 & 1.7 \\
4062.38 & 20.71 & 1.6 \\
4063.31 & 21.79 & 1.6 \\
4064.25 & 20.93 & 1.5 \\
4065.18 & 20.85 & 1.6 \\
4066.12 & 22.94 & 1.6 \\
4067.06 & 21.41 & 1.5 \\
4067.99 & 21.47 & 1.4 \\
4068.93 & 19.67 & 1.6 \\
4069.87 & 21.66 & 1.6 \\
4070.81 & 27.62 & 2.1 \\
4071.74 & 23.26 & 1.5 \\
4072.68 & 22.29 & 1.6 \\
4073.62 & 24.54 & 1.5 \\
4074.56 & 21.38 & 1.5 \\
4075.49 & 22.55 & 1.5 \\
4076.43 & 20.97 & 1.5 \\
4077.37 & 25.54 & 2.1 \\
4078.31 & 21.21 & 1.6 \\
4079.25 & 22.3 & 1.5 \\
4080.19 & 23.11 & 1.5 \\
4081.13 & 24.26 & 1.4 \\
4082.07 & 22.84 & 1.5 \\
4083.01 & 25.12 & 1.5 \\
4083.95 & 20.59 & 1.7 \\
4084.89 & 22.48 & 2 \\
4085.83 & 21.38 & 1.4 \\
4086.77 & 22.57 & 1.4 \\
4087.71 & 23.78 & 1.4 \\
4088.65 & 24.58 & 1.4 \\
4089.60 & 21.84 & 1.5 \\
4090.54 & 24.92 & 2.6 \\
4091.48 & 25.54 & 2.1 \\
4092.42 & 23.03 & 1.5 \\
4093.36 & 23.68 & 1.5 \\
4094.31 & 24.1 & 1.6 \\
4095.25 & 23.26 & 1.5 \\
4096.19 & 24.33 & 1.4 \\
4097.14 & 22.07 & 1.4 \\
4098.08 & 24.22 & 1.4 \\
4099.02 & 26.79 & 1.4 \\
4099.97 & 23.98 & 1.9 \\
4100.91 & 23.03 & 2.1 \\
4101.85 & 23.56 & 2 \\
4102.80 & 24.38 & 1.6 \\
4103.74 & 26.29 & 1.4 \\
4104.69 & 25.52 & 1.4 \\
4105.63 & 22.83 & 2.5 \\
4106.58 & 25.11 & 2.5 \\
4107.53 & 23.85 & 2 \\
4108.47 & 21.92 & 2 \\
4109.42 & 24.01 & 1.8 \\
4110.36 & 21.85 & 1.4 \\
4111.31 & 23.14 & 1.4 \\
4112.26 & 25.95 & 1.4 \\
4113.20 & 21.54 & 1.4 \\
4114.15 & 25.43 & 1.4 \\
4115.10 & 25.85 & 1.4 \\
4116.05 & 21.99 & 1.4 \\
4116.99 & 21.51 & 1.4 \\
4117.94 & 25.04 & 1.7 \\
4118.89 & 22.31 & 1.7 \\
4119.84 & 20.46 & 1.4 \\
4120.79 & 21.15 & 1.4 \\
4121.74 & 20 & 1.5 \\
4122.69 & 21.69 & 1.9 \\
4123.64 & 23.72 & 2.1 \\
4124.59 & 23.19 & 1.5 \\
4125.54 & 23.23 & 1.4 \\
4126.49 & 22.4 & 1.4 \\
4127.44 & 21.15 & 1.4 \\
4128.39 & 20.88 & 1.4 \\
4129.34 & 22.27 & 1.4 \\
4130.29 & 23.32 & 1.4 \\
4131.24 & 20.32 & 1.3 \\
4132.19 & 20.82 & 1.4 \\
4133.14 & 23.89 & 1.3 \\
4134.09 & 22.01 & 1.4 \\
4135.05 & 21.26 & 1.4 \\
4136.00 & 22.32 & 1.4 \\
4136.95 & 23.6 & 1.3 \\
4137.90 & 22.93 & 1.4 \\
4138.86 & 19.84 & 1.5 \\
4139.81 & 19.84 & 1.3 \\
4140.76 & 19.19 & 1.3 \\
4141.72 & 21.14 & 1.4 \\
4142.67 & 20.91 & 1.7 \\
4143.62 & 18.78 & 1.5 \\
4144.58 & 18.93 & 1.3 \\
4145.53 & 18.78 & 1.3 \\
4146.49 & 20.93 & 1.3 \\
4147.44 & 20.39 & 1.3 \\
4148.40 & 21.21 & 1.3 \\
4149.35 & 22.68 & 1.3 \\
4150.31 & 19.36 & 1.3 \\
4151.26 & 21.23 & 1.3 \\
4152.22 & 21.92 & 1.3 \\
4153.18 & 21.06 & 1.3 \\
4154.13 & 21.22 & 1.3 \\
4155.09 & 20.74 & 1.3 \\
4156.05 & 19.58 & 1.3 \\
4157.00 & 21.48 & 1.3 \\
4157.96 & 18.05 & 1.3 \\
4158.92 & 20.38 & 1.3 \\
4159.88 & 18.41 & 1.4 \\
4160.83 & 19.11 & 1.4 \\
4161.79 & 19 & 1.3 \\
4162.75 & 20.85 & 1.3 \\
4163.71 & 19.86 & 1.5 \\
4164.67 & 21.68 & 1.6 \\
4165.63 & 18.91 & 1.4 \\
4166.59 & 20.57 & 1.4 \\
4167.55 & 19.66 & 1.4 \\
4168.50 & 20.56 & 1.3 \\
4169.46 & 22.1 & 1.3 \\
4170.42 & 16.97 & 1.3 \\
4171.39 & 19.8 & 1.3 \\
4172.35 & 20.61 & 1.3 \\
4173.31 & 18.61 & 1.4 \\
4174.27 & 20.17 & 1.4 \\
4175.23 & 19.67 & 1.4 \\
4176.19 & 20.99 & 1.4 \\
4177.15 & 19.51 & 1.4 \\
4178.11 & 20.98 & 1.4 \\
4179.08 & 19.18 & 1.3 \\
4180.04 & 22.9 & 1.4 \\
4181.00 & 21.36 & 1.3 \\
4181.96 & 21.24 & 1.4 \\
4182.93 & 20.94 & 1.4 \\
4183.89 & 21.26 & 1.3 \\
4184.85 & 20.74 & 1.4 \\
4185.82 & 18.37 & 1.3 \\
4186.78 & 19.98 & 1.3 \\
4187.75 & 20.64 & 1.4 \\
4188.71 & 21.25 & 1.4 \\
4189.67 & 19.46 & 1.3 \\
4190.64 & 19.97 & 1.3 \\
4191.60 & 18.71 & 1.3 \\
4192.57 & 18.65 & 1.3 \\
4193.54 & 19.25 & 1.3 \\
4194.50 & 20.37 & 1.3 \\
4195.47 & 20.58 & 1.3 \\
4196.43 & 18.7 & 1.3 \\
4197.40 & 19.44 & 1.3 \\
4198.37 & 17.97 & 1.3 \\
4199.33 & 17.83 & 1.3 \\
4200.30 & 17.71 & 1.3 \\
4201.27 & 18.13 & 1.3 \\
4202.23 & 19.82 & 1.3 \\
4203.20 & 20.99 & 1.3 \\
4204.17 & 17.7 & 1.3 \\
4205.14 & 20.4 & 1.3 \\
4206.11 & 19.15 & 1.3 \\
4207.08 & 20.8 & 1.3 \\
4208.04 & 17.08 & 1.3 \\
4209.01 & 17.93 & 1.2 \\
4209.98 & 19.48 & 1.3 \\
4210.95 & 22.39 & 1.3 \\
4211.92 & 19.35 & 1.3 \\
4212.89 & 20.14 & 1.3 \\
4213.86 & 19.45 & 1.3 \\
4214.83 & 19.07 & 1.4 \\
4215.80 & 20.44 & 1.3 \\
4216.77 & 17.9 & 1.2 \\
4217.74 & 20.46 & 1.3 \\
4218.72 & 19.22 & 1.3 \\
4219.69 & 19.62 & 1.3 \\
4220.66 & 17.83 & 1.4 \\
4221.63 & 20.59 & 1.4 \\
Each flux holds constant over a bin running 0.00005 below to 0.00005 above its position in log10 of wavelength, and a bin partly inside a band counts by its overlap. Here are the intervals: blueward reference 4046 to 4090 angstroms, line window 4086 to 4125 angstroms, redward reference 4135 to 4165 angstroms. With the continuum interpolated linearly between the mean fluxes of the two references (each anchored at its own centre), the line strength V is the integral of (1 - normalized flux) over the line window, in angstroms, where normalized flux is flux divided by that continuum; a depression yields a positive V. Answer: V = -4.2 angstroms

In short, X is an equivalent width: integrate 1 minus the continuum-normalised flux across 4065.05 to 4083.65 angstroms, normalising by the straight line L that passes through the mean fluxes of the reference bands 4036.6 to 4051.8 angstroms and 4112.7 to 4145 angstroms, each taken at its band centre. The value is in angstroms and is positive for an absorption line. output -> -2.0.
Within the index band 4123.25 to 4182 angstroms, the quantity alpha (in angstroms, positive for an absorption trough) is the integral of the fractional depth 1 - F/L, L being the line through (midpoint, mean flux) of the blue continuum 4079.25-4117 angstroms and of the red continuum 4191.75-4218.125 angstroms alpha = 1.9 angstroms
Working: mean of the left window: 23.7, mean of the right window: 19.3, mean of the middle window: 20.8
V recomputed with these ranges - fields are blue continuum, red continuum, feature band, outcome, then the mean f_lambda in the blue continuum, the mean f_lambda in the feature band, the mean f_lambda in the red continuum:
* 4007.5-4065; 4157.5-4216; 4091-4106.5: -2.9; 20.8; 24.2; 19.8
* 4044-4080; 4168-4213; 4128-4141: -0.7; 21.5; 21.7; 19.8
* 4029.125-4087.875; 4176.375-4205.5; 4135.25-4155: -0.5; 21.3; 20.8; 19.8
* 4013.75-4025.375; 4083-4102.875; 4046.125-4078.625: 1.4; 20.7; 21.4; 23.6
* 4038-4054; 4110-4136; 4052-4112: -4.4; 20.2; 22.8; 22.5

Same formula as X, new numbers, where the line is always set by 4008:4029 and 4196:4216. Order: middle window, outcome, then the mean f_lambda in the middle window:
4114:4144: -2.79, 21.9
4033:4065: 0.78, 20.4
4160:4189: -0.98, 20.2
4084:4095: -1.53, 23.3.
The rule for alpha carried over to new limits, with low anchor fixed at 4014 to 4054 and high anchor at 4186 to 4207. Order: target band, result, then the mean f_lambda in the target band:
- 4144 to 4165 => -0.7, 20.3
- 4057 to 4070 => -0.4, 21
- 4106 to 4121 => -2.5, 23.2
